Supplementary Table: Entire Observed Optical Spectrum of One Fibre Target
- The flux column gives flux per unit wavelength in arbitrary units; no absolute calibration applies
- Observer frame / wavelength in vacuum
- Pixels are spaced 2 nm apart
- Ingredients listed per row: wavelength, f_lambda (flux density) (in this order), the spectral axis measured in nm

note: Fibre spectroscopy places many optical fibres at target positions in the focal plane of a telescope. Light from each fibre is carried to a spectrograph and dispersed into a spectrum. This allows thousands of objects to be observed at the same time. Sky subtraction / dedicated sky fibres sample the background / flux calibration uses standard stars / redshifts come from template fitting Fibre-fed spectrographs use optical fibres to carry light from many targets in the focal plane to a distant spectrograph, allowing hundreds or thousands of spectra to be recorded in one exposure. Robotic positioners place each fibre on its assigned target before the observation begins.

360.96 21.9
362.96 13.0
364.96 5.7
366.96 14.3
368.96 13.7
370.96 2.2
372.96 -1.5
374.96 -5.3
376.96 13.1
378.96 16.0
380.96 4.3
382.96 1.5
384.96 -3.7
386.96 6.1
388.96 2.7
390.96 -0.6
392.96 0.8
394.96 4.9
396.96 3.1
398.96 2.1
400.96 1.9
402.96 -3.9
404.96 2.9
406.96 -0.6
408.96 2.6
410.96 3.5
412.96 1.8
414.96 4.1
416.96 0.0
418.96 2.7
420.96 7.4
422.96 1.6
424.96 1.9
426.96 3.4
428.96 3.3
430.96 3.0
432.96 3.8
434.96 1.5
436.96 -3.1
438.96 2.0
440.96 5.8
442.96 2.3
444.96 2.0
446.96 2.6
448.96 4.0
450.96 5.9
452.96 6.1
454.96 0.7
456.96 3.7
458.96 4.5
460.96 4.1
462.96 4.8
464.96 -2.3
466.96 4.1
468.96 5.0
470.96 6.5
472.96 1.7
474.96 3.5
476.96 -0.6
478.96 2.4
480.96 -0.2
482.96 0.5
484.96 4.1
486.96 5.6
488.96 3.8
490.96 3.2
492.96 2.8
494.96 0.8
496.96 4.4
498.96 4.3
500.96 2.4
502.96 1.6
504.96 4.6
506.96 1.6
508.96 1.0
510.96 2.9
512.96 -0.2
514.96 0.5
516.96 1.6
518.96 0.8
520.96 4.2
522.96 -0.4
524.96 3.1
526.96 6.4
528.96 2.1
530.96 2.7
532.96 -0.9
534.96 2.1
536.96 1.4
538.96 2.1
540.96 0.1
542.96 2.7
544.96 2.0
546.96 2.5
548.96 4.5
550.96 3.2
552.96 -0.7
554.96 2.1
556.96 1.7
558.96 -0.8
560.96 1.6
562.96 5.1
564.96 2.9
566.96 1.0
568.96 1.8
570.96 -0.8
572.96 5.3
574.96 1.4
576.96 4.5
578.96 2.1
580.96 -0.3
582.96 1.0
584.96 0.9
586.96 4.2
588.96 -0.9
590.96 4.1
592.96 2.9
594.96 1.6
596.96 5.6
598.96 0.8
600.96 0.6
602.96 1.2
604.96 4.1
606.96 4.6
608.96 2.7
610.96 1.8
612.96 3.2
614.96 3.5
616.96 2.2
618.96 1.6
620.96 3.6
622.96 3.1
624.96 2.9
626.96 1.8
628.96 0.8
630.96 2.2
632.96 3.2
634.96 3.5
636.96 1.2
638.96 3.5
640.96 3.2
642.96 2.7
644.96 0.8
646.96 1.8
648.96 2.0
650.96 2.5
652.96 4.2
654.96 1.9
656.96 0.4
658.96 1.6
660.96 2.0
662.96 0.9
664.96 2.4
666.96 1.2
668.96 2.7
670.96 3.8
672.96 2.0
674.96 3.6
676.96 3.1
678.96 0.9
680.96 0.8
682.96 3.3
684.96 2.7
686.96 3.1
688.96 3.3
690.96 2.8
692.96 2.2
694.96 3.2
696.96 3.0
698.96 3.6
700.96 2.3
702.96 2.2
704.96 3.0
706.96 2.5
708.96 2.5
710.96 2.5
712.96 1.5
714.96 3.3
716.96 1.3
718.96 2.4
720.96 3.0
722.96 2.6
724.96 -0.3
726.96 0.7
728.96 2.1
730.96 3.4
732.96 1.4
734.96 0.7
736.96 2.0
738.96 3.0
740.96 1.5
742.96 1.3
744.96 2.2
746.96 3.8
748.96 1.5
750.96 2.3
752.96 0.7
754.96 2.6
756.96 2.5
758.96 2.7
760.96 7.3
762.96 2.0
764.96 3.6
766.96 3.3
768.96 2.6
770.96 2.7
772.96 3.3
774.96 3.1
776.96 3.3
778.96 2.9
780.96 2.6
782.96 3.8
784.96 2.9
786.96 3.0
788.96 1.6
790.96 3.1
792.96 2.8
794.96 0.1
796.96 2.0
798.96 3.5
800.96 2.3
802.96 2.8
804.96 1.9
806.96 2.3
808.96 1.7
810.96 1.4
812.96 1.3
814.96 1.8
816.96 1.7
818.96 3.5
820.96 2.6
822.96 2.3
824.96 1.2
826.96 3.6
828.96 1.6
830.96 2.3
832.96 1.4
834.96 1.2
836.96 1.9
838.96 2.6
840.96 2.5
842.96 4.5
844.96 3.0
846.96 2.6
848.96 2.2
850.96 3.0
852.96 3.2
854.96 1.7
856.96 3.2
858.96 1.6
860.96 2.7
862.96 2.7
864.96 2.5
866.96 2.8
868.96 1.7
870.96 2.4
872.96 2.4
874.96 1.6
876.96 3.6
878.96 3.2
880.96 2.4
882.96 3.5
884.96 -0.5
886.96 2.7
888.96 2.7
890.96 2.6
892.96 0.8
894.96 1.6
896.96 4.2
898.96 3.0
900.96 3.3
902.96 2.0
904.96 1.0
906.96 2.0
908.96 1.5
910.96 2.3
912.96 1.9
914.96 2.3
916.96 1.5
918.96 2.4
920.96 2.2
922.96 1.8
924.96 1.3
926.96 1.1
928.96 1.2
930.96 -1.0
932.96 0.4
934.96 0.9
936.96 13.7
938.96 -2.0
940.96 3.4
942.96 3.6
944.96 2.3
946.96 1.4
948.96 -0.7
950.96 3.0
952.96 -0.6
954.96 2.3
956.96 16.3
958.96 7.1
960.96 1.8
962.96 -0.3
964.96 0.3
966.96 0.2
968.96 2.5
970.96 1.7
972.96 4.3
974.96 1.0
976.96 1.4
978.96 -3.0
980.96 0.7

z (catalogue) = 1.569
